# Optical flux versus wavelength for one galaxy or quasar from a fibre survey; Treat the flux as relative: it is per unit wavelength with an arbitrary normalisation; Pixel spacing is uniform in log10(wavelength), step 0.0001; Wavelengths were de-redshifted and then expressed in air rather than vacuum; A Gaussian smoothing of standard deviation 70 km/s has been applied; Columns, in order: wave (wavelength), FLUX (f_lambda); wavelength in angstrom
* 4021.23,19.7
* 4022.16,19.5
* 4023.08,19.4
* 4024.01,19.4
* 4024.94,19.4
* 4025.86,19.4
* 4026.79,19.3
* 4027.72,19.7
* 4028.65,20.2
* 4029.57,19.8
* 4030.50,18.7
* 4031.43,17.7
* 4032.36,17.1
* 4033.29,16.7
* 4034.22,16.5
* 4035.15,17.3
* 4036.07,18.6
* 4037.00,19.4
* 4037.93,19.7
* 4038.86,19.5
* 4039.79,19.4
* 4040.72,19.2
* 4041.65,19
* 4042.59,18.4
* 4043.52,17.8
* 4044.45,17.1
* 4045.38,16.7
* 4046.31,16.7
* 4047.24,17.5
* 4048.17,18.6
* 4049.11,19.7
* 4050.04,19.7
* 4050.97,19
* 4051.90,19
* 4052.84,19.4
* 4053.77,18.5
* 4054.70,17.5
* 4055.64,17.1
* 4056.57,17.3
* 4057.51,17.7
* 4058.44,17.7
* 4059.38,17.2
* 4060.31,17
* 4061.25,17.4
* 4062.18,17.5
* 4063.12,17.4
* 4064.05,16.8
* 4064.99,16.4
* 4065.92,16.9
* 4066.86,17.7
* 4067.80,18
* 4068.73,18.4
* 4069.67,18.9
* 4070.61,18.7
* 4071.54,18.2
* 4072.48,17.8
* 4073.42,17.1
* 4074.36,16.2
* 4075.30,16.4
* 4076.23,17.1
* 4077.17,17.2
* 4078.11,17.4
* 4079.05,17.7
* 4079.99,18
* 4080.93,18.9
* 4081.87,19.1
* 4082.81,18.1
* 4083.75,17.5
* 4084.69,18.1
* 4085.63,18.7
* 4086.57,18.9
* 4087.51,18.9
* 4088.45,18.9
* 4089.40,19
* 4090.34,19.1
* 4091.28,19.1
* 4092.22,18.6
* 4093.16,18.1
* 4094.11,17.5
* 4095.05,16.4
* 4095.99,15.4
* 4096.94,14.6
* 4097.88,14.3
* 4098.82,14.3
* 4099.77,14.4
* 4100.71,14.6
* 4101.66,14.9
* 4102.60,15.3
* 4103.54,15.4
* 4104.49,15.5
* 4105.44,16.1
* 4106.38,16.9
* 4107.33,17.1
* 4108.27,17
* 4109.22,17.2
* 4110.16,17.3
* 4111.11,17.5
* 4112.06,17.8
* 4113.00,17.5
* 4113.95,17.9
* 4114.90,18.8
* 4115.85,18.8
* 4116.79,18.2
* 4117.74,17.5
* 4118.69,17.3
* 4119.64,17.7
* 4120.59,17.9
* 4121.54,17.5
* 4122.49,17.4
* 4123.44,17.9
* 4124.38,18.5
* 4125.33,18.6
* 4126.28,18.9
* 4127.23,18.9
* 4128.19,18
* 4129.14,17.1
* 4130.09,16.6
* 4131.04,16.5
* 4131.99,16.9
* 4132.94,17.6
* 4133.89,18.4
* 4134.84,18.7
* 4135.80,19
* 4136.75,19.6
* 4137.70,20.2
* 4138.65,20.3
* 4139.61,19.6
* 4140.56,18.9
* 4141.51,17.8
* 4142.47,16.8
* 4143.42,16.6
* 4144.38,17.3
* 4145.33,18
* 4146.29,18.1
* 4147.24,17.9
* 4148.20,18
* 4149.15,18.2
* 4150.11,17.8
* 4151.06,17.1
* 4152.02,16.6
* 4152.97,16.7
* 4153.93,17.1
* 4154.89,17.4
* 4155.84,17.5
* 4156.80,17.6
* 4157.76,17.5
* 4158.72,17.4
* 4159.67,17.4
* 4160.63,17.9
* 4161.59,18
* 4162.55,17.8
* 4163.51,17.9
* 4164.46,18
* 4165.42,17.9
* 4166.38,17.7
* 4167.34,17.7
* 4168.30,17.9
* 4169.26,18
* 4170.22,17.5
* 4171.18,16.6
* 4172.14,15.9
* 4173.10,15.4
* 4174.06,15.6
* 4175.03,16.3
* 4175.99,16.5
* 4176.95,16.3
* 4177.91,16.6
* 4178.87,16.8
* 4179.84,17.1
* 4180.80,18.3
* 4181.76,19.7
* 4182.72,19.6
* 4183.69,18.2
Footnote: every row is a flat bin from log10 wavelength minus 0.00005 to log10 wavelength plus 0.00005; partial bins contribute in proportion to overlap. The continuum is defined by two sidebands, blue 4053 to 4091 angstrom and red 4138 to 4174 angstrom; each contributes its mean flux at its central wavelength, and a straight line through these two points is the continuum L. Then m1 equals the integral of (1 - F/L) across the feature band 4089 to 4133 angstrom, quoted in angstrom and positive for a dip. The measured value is 1.5 angstrom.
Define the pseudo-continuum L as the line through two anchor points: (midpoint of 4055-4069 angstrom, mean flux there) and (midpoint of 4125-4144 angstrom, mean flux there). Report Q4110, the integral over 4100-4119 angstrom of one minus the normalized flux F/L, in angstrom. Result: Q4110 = 1.1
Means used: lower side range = 17.4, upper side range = 18.2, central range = 16.9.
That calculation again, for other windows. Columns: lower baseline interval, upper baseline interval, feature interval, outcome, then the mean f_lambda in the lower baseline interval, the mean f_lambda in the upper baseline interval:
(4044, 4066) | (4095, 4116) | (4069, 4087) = -0.9 angstrom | 17.8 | 16.3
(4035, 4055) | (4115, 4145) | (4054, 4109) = 3.4 angstrom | 18.6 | 18.1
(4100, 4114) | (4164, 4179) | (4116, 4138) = -1.9 angstrom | 16.5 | 16.9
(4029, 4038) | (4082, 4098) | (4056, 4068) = 0.5 angstrom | 18.1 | 17.8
